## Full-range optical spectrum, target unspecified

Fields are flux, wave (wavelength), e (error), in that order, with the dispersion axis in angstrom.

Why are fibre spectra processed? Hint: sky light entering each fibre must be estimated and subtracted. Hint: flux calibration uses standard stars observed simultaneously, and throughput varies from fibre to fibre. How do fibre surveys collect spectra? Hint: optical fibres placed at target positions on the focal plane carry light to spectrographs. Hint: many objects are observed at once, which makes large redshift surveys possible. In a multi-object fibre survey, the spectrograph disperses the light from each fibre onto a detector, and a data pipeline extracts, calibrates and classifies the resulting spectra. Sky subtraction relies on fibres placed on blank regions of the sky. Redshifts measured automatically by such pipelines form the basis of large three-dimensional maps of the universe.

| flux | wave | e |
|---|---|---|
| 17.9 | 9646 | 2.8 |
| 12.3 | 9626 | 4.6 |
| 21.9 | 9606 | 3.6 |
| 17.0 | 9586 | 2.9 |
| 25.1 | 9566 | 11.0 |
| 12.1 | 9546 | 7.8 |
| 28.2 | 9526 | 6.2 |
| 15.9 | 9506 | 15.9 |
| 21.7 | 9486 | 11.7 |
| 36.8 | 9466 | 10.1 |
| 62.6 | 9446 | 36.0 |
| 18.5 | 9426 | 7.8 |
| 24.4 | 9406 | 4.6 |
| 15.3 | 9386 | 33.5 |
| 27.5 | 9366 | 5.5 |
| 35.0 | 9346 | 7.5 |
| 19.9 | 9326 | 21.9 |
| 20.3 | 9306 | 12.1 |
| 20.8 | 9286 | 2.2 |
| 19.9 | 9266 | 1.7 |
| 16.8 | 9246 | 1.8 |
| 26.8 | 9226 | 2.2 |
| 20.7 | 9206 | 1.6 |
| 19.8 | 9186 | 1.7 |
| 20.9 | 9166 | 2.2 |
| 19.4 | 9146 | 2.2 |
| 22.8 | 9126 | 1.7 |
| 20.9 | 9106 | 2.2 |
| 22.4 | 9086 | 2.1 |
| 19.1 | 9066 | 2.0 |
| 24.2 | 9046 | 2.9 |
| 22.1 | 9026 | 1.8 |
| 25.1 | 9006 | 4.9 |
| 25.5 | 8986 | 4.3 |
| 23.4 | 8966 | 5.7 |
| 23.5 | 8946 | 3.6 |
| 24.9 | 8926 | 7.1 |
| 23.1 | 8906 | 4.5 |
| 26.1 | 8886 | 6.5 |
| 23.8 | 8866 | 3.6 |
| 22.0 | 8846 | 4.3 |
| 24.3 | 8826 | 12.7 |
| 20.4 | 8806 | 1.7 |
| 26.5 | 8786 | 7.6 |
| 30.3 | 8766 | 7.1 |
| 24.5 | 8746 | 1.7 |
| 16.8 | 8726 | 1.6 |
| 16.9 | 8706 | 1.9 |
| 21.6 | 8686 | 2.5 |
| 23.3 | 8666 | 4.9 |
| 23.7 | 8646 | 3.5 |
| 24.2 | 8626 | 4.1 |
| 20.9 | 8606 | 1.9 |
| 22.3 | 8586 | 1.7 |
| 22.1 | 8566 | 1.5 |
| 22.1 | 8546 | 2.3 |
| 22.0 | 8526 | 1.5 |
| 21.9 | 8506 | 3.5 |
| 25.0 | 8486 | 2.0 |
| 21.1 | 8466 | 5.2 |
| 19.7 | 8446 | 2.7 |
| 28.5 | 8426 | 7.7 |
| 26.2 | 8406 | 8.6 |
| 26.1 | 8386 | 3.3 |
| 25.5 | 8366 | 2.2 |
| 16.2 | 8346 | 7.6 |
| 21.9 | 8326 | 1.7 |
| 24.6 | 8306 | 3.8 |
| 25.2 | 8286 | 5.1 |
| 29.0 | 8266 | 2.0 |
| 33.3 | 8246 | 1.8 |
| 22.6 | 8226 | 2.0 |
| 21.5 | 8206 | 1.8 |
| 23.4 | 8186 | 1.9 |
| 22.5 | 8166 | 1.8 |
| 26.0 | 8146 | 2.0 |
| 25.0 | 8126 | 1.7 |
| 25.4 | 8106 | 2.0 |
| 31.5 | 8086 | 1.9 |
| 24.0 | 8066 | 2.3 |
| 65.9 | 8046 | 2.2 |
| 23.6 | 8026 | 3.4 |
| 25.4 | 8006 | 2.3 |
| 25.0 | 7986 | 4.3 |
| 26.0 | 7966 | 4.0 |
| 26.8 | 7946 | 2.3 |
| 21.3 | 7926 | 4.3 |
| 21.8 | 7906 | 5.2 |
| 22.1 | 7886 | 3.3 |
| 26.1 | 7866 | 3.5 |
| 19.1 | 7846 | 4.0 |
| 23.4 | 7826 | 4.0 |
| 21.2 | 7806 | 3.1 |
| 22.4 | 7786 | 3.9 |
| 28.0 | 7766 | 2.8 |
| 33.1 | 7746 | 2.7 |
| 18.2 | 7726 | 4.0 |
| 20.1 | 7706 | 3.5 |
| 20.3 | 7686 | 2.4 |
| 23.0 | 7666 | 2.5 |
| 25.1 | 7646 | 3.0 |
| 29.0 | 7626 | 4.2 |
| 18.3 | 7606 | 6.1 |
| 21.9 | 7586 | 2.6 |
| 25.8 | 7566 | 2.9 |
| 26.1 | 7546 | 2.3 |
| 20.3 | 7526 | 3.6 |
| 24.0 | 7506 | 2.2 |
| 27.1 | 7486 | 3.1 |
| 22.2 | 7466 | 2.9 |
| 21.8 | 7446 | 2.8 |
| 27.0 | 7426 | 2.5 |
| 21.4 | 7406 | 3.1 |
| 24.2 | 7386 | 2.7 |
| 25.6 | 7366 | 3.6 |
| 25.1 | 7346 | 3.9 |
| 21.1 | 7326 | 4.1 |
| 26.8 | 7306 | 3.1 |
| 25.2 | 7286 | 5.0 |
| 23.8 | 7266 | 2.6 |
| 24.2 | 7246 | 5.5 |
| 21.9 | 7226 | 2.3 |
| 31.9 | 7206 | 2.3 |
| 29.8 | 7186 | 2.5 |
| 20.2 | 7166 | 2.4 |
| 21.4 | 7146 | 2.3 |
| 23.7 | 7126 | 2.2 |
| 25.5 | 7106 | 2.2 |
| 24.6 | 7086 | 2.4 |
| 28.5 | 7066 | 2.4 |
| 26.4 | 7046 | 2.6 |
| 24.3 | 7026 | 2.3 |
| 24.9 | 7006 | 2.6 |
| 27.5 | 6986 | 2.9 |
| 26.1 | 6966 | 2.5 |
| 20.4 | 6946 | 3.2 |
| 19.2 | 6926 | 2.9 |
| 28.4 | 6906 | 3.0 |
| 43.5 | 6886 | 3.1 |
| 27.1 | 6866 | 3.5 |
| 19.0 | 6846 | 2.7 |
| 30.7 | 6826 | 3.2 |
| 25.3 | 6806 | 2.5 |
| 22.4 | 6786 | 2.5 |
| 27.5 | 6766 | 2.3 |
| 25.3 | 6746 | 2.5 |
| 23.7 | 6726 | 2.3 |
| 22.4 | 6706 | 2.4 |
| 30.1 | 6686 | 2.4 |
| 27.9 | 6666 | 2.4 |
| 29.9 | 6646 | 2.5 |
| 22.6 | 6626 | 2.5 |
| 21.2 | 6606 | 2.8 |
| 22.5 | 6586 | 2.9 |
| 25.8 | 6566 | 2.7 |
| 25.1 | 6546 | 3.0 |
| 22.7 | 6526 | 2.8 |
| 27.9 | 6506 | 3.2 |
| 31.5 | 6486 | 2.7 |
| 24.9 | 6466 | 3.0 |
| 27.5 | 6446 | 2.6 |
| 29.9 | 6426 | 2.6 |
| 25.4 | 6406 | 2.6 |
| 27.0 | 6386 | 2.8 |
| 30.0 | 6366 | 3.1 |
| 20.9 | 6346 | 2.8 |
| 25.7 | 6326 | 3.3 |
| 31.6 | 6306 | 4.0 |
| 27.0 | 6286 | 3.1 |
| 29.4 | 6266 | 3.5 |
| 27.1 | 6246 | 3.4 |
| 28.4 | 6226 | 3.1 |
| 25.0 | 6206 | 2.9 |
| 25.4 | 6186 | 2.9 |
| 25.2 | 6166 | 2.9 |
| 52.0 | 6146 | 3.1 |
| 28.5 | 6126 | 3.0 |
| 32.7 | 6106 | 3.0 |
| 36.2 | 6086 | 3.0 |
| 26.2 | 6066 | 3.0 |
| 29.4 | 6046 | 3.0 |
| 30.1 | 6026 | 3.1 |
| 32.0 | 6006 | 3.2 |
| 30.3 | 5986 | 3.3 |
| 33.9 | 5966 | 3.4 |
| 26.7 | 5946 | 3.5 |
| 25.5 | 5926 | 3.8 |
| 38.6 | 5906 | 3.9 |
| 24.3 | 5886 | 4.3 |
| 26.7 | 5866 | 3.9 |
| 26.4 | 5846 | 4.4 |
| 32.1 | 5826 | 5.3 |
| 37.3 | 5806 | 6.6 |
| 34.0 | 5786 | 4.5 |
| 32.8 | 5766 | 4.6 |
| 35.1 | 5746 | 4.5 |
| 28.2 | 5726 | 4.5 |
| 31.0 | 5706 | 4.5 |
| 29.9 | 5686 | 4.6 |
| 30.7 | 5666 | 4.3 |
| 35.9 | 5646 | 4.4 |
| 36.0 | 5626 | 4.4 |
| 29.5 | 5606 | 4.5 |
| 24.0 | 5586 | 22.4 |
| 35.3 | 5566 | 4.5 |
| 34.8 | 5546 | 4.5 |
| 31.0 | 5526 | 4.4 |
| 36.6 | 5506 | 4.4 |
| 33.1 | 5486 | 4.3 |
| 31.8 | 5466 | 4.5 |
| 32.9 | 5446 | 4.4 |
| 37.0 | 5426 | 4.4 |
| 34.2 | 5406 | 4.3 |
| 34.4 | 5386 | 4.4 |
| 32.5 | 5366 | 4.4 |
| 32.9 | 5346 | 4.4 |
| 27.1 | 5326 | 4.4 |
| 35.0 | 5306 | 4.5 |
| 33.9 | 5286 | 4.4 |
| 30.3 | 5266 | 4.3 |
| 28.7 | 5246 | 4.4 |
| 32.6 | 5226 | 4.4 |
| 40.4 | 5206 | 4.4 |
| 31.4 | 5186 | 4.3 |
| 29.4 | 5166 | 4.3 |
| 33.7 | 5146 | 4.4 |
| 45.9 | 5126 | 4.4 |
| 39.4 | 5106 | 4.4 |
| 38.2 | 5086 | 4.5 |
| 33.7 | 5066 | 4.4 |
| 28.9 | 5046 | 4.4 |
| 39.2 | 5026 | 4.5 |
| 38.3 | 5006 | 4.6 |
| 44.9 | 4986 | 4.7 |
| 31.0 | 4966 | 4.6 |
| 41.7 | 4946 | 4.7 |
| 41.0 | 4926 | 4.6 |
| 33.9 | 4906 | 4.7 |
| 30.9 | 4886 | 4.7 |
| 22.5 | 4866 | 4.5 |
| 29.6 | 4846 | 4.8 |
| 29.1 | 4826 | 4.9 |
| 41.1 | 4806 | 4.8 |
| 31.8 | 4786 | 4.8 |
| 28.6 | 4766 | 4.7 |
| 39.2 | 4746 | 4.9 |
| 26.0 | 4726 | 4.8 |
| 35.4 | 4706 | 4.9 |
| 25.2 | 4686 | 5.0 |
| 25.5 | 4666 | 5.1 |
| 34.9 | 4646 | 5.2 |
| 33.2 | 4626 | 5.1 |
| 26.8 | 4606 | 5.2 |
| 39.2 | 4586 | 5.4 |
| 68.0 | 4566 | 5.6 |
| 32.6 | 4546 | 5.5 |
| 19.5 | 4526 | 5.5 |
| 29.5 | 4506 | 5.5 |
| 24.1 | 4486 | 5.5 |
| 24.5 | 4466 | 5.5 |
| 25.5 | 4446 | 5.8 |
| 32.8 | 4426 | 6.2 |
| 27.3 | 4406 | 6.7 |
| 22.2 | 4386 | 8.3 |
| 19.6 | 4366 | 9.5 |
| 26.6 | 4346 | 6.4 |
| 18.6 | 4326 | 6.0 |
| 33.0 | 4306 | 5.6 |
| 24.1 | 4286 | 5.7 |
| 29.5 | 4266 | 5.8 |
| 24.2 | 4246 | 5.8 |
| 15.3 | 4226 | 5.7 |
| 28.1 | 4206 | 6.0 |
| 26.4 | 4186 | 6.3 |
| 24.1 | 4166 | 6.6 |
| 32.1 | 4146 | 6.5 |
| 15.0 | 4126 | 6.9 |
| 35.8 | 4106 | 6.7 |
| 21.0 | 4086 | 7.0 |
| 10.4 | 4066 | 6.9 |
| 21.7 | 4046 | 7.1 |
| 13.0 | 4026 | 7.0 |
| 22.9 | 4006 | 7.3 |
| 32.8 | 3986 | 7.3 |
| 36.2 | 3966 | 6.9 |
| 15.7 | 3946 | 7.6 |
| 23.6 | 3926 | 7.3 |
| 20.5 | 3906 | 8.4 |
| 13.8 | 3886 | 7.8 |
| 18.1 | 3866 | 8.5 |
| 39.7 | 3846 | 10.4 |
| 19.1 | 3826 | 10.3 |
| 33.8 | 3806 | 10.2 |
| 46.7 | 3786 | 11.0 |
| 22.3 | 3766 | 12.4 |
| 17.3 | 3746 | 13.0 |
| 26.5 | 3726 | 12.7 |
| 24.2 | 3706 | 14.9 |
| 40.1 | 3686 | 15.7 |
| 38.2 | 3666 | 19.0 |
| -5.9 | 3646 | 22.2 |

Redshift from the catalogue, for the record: 0.23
